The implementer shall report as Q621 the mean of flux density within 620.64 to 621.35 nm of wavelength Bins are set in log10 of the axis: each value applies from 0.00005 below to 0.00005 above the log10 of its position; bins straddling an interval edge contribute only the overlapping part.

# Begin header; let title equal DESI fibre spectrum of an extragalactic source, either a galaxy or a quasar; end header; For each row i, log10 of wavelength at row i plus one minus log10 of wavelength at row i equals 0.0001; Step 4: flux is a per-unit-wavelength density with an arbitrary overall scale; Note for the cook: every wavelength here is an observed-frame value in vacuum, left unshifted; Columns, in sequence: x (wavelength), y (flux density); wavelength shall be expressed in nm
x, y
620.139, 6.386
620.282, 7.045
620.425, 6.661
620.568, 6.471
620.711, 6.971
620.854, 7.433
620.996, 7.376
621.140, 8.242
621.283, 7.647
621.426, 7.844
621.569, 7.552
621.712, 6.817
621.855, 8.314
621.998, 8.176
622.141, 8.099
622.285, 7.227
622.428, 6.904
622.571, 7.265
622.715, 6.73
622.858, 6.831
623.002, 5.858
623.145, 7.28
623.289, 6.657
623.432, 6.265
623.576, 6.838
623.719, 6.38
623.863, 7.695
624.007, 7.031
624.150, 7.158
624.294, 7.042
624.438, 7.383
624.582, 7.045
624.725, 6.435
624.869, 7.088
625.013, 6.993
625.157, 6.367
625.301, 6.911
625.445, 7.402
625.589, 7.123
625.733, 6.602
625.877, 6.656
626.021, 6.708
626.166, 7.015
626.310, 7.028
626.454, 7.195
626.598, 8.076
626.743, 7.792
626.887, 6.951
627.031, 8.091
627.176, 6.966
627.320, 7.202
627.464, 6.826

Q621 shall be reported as 7.53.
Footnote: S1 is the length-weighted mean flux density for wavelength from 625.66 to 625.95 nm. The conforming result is 6.64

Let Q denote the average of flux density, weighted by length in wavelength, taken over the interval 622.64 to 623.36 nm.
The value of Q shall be 6.67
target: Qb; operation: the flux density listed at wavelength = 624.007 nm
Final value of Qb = 7.031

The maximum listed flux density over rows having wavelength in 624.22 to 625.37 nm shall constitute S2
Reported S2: 7.383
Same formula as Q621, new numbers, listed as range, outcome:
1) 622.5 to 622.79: 6.99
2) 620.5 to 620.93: 6.98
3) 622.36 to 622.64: 7.09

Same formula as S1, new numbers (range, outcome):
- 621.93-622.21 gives 8.14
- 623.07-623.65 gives 6.76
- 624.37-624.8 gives 6.96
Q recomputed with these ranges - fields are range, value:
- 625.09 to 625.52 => 6.9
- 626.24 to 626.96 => 7.42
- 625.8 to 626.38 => 6.84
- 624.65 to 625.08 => 6.85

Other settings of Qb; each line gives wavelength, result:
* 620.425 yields 6.661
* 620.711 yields 6.971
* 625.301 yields 6.911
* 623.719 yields 6.38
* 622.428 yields 6.904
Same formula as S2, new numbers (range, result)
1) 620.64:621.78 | 8.242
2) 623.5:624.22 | 7.695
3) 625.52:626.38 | 7.123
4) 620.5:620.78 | 6.971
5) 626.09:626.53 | 7.195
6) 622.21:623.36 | 7.28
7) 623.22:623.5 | 6.657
